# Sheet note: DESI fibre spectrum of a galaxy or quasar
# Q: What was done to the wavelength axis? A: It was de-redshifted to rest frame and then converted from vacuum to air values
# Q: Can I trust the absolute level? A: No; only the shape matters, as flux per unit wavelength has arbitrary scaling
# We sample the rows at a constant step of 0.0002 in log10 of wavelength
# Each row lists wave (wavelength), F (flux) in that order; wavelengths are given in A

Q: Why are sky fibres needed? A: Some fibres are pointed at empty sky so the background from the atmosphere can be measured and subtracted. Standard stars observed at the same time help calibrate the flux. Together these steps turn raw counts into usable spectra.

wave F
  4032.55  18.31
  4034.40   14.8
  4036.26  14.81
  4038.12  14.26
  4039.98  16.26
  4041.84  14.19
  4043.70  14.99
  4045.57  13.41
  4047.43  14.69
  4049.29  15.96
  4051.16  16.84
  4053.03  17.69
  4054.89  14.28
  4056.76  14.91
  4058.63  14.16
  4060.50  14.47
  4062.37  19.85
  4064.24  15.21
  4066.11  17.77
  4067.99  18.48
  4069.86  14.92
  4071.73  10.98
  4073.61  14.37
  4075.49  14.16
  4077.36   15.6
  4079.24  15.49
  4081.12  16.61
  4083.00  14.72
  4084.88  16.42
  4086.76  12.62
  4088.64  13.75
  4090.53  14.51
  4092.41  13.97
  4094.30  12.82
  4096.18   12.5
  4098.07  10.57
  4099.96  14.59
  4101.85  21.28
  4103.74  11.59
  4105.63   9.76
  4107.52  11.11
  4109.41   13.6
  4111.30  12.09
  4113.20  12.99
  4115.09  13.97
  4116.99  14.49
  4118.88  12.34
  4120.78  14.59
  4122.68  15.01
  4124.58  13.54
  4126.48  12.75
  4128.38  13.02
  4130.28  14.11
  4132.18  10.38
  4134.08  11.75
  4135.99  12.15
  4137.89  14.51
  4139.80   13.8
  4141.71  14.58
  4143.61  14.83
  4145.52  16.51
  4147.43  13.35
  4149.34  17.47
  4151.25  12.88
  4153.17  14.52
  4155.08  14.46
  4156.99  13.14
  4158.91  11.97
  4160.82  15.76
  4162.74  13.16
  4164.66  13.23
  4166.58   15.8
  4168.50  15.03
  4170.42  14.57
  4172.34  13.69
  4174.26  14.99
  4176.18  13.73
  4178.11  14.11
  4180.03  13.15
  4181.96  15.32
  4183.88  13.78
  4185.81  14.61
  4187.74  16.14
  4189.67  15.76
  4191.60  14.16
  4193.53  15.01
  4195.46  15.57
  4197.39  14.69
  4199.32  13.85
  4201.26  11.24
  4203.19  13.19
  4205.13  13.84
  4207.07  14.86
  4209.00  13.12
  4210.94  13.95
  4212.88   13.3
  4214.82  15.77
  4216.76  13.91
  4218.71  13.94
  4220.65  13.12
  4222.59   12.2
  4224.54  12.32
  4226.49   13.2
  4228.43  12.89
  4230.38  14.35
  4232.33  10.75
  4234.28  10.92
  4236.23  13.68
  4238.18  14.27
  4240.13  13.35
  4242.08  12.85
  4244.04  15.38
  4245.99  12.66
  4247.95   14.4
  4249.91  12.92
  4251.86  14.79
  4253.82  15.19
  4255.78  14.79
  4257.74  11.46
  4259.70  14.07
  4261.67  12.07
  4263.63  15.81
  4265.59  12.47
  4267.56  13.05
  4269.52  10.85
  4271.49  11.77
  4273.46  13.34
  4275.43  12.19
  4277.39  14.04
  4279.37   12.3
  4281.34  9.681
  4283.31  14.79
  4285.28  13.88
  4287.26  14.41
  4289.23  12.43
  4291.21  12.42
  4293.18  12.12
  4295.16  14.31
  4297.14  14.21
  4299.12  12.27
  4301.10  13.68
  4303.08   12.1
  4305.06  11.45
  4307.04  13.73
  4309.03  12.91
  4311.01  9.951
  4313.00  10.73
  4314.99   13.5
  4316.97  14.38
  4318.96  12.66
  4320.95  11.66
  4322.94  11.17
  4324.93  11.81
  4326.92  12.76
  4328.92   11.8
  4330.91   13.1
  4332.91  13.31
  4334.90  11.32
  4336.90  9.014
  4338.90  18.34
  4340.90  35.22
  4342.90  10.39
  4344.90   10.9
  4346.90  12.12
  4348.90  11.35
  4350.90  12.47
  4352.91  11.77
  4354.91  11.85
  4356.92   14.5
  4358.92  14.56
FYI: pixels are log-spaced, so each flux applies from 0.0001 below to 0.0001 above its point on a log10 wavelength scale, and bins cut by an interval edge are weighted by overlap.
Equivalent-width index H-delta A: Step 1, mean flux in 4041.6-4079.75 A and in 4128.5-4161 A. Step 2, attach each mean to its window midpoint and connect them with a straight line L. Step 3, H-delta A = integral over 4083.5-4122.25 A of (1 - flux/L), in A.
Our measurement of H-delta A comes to 2.9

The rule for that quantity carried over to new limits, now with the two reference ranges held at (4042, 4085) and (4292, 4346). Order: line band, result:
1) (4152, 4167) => 0.7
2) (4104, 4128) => 3.2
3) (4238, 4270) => 0.6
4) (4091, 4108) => 2.1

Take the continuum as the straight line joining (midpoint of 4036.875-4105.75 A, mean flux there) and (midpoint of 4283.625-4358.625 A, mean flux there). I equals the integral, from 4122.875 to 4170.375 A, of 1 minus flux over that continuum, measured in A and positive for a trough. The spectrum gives 1.5 A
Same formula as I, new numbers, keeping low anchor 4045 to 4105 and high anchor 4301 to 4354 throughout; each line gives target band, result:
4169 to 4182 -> 0.0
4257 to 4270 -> 0.6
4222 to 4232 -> 0.7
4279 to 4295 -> 0.6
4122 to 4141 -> 1.9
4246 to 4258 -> -0.3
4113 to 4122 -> 0.5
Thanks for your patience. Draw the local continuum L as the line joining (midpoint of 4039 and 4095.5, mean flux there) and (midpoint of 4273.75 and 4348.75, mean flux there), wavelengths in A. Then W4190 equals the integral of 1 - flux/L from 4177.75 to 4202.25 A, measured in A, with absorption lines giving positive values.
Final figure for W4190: -0.5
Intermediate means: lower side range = 15.1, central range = 14.4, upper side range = 13.1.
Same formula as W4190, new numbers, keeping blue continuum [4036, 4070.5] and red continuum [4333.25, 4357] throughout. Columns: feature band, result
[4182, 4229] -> 2.7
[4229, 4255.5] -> 2.0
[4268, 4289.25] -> 2.5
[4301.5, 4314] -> 2.1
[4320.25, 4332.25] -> 1.8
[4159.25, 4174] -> 0.6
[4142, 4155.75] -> 0.3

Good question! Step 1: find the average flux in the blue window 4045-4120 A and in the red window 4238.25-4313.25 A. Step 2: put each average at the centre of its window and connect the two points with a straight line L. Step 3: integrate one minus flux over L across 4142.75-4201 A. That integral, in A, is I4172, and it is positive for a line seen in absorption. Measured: -2.7 A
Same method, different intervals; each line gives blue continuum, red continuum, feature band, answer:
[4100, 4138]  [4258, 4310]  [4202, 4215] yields -0.77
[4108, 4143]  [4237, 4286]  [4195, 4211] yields -0.54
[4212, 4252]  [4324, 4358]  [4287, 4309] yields 0.93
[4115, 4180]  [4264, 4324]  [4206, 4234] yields -0.09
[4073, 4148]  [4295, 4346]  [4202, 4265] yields -0.10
